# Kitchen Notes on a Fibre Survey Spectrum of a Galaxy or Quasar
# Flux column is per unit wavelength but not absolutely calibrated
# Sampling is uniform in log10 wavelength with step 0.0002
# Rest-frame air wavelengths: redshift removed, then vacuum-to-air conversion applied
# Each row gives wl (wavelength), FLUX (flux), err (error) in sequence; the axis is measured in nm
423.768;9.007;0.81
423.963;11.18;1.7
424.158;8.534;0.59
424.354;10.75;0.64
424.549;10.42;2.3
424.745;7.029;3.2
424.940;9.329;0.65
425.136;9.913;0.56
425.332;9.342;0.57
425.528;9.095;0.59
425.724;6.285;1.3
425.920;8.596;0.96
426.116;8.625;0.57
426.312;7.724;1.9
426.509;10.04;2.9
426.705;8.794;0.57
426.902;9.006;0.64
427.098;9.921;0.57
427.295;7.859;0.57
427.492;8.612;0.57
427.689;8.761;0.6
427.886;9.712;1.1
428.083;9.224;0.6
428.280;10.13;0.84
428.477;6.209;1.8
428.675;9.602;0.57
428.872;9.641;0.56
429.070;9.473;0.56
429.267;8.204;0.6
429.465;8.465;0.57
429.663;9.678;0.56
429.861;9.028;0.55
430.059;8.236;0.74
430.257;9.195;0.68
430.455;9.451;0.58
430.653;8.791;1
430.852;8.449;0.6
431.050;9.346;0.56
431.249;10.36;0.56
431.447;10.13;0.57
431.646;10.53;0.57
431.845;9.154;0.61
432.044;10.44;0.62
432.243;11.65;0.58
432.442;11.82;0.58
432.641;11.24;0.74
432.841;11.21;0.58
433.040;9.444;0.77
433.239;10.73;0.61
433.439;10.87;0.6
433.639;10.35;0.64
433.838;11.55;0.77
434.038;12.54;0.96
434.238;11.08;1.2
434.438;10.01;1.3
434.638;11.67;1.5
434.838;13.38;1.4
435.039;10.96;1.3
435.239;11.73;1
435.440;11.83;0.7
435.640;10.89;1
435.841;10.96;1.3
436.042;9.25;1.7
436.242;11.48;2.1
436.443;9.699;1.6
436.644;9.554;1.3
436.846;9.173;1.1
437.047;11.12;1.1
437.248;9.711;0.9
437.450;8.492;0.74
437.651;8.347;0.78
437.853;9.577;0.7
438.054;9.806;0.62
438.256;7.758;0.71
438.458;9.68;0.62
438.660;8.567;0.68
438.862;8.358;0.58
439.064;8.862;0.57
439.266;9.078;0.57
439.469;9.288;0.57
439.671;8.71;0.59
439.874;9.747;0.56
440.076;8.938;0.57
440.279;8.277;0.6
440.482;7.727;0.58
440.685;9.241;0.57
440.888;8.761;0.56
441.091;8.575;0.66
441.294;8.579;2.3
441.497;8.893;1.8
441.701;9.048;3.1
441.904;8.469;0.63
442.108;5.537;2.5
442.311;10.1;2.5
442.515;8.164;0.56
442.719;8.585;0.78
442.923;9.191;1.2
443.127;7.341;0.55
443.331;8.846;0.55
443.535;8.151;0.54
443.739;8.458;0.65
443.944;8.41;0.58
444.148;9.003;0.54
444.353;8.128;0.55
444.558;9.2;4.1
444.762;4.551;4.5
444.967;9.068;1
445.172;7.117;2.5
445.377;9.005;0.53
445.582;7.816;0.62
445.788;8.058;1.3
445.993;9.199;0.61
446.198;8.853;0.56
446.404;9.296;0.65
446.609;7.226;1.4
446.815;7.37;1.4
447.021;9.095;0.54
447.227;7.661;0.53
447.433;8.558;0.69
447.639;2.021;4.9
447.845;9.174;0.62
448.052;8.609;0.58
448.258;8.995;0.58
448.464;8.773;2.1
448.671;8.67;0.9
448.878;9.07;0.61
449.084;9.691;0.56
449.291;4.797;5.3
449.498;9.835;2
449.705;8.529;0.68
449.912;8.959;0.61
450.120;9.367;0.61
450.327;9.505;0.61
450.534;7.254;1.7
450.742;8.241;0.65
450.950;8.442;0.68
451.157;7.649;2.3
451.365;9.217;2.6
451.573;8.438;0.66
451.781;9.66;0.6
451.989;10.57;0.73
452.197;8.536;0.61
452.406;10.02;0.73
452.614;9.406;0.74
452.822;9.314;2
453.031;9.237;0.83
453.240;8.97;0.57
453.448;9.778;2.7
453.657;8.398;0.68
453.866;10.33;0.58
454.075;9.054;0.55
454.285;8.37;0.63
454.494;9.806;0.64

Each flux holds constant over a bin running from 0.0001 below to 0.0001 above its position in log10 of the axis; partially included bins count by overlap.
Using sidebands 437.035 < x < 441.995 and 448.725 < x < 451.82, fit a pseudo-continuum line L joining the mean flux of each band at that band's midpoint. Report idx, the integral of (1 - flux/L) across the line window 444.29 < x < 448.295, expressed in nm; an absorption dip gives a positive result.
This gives 0.348 nm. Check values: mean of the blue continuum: 8.91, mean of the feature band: 7.93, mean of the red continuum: 8.56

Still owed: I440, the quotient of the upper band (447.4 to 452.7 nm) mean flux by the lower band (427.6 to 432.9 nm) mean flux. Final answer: 0.89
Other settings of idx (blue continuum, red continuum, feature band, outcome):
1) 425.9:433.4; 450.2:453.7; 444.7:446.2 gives 0.19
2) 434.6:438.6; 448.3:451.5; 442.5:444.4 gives 0.18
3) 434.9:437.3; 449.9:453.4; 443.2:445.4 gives 0.37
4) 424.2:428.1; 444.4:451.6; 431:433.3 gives -0.47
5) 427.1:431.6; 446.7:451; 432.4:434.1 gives -0.41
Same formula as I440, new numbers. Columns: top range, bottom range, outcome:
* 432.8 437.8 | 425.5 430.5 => 1.20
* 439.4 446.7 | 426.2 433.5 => 0.89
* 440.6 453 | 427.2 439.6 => 0.86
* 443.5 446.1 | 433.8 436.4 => 0.72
